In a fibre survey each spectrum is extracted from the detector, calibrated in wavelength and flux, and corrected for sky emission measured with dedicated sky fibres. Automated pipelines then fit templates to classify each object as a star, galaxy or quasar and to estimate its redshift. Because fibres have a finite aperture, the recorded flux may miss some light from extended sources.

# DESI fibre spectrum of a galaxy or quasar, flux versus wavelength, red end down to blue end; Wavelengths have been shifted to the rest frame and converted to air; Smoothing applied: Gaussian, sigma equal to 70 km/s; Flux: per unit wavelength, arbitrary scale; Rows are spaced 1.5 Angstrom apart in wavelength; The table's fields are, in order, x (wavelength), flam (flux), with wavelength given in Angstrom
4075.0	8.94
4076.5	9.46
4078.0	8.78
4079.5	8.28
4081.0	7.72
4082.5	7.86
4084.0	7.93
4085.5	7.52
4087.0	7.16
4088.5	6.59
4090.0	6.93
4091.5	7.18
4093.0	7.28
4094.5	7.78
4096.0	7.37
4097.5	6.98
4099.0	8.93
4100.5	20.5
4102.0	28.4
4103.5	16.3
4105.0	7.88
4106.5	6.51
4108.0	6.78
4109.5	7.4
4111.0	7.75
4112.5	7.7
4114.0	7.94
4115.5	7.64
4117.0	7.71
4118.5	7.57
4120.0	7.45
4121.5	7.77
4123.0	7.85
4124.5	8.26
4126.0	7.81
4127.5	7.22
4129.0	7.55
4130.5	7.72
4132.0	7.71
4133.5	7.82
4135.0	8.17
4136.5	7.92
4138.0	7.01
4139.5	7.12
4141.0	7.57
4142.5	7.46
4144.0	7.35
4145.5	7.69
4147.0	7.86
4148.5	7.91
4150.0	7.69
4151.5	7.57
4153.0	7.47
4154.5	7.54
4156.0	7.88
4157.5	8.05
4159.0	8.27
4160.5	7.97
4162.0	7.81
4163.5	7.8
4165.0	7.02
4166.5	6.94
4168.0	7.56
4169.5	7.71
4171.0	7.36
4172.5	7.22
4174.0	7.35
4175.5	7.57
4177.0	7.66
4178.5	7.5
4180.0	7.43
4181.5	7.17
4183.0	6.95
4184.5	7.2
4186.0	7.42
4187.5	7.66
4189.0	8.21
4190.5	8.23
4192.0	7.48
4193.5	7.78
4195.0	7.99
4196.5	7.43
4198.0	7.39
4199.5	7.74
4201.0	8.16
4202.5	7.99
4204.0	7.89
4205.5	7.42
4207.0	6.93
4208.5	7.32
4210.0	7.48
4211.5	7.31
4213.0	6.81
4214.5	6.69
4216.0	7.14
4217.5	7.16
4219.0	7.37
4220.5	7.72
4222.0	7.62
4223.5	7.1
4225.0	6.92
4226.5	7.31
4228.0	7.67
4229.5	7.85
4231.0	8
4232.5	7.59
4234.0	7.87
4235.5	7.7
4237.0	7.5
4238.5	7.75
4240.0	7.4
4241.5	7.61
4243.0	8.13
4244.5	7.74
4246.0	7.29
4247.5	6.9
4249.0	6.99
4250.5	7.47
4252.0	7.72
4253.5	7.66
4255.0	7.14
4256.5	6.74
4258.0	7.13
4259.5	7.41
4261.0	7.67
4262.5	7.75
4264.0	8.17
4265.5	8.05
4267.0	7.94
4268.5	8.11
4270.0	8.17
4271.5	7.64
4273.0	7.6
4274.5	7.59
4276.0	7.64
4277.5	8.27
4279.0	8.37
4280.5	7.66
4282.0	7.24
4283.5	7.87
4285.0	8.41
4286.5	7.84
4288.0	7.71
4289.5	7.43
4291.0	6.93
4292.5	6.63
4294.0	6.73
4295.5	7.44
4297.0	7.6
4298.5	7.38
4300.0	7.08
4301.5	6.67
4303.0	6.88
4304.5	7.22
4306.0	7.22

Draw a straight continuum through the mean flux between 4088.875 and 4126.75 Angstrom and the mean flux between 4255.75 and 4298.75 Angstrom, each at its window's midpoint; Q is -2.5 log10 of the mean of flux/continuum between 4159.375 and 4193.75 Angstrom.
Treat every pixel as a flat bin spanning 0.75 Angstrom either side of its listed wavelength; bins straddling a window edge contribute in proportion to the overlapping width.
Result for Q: 0.14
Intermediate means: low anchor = 9.24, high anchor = 7.63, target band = 7.53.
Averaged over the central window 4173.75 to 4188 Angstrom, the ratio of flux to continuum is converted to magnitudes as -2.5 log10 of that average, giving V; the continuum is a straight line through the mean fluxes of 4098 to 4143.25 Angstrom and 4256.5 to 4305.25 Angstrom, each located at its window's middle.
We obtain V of 0.15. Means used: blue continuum 9.04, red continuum 7.56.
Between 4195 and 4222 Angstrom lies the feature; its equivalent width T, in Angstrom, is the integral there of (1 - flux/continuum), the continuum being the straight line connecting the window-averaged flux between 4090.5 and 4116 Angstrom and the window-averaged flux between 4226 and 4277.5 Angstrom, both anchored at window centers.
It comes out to 2.89 Angstrom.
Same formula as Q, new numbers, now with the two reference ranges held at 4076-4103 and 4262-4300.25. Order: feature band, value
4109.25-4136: 0.20 mag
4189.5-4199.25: 0.11 mag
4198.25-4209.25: 0.11 mag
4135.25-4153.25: 0.20 mag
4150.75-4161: 0.15 mag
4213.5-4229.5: 0.14 mag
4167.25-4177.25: 0.18 mag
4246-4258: 0.11 mag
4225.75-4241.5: 0.07 mag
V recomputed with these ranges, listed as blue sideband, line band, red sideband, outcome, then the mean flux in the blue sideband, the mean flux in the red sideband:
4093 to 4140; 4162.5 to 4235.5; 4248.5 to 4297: 0.10 mag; 8.97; 7.6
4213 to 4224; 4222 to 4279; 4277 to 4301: -0.04 mag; 7.23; 7.52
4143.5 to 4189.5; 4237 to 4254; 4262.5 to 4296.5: 0.02 mag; 7.57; 7.7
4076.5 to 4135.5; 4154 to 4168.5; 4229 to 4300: 0.09 mag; 8.72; 7.6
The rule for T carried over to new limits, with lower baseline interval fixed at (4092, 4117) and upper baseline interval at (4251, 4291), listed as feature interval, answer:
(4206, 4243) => 4.18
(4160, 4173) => 2.43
